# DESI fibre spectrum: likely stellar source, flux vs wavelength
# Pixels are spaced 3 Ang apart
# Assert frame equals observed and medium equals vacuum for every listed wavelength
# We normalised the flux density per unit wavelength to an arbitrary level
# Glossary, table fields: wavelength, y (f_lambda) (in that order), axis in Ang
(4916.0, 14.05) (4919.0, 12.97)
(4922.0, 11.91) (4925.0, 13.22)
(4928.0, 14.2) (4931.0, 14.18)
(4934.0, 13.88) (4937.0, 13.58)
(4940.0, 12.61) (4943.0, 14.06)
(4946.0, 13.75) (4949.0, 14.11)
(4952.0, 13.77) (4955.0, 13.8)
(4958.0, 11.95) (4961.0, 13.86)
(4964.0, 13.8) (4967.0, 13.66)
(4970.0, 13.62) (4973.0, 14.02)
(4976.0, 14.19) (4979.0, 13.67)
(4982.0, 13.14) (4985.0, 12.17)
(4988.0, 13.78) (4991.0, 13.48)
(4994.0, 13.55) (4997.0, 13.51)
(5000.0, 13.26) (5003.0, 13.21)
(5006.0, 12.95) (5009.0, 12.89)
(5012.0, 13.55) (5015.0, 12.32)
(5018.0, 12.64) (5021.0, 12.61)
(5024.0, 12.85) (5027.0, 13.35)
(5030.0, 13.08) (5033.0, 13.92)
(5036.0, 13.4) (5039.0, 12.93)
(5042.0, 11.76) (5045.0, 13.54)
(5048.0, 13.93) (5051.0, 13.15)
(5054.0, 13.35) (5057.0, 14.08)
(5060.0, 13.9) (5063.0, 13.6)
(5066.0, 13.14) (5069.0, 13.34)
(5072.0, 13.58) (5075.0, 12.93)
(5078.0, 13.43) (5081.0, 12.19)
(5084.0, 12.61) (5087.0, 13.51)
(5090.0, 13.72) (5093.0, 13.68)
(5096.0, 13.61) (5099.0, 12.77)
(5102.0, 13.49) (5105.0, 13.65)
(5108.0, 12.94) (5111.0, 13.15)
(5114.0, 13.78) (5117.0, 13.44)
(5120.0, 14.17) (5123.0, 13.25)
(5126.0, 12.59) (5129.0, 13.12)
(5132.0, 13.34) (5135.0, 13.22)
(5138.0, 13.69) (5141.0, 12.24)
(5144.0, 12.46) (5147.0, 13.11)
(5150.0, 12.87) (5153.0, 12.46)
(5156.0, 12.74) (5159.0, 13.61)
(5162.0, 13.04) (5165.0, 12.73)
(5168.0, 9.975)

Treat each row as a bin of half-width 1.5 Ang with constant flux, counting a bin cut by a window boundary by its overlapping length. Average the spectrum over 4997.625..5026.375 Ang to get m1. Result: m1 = 13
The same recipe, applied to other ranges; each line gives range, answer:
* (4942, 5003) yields 13.5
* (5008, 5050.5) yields 13.1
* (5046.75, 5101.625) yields 13.4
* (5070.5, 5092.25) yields 13.2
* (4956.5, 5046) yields 13.2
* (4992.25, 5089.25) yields 13.2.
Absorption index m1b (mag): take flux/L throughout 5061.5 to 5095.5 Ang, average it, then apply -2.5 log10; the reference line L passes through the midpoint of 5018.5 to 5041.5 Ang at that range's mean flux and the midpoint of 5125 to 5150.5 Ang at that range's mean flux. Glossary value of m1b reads -0.019 mag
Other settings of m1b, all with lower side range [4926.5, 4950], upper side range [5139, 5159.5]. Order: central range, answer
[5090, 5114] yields -0.03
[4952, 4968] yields 0.02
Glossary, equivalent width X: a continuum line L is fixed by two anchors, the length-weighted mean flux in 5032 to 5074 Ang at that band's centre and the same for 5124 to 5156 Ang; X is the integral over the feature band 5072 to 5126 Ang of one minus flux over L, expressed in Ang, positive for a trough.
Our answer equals -0.7 Ang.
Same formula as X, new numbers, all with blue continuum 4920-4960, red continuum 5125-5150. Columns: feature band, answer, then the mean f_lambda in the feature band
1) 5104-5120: -0.5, 13.5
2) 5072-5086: 0.2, 12.9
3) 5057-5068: -0.4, 13.6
